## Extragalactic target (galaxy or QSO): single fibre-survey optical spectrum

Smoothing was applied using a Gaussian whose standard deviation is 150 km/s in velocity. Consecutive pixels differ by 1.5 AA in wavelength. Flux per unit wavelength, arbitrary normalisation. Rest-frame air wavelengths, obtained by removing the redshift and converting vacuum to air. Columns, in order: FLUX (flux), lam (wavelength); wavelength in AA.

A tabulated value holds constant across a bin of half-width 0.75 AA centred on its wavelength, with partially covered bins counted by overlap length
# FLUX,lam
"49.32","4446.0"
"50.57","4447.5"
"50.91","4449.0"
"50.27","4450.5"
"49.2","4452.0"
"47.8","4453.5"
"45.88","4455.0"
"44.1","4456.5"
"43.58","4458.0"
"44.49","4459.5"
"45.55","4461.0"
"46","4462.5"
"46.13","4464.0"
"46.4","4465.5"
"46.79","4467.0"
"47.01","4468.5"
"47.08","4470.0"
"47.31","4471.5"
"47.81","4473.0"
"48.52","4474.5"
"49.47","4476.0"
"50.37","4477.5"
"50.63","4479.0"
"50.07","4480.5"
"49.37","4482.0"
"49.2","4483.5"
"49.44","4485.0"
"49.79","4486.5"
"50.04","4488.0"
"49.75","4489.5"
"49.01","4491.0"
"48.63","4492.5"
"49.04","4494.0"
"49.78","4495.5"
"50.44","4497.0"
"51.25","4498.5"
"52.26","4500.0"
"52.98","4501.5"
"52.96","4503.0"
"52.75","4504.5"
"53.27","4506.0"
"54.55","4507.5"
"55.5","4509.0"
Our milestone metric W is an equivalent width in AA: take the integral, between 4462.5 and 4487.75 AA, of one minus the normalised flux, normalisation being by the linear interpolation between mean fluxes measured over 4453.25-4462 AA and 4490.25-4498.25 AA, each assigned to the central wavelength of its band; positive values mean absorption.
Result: -0.6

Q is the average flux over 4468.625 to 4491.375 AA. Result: 49.1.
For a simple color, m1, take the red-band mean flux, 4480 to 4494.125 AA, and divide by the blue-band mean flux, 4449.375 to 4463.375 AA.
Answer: 1.06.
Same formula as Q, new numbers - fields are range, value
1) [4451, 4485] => 47.5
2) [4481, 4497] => 49.5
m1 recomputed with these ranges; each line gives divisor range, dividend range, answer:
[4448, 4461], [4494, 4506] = 1.10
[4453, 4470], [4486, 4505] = 1.11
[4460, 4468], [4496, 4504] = 1.13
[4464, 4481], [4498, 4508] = 1.10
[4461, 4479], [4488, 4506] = 1.07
